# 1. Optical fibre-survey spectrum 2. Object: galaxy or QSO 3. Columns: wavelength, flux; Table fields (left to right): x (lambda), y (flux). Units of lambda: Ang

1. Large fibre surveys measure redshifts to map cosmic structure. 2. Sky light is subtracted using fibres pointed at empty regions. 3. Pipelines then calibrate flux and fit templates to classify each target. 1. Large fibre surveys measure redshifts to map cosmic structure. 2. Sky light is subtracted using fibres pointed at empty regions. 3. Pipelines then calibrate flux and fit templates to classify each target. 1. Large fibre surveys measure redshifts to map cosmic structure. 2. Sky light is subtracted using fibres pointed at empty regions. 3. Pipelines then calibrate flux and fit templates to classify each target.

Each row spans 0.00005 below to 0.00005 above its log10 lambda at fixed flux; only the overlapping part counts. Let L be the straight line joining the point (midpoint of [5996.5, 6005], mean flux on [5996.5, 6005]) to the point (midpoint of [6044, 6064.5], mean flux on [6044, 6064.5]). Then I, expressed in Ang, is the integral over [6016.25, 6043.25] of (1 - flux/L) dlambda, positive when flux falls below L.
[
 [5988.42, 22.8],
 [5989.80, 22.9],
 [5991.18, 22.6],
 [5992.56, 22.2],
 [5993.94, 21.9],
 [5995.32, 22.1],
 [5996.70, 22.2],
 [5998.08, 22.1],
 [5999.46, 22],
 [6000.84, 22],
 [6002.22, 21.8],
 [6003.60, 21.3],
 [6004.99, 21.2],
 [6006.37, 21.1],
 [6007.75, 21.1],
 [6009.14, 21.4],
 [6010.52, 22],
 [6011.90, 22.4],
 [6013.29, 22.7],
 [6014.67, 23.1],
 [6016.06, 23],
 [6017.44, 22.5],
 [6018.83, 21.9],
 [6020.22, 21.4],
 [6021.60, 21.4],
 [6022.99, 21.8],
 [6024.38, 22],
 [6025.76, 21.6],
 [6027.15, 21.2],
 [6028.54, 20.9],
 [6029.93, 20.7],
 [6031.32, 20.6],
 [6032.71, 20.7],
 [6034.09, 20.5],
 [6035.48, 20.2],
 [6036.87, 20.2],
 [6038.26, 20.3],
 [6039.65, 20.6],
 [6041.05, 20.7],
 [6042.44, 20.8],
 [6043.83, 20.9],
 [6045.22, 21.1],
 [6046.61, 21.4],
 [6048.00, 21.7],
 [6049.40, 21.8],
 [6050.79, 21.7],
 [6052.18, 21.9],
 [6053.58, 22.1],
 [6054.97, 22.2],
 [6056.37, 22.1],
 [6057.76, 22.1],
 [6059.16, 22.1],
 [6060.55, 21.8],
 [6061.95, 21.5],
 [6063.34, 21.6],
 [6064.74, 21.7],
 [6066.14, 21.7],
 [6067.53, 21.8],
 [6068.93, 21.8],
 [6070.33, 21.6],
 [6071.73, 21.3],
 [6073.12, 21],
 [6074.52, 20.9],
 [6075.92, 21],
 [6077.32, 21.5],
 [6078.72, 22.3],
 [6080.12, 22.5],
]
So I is 0.9 Ang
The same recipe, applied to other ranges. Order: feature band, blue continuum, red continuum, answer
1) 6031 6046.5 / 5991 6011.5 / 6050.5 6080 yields 0.80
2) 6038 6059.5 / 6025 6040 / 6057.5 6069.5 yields -0.22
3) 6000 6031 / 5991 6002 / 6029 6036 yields -0.64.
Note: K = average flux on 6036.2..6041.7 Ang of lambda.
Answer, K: 20.4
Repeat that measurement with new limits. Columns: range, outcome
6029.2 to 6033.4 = 20.7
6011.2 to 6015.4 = 22.7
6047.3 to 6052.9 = 21.8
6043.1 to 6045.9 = 21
